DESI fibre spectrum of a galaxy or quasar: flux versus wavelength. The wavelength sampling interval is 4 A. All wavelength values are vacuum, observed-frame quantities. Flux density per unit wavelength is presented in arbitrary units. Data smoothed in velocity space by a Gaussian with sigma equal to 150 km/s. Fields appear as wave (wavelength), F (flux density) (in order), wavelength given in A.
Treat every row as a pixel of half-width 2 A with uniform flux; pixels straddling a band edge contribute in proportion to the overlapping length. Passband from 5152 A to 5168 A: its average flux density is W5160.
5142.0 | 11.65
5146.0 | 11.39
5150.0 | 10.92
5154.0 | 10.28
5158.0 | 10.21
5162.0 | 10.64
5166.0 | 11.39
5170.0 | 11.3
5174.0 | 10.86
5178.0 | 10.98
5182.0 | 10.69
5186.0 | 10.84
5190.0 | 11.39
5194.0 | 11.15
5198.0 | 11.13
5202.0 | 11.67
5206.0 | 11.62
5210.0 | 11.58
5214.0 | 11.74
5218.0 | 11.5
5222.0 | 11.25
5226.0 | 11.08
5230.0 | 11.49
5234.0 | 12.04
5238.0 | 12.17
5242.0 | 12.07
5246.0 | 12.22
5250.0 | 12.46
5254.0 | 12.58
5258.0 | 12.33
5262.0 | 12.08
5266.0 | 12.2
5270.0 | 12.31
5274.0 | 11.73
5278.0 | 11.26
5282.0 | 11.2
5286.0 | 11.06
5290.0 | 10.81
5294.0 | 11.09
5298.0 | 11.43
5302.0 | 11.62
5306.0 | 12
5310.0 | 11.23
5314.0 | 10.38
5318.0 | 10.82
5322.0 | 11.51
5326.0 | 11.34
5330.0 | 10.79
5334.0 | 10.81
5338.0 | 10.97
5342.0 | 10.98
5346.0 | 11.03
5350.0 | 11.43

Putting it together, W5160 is 10.6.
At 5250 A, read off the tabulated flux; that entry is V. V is 12.46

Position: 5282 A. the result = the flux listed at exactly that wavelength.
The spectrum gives 11.2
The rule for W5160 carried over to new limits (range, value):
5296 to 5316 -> 11.3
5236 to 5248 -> 12.2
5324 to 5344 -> 11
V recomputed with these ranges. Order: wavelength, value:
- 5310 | 11.23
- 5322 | 11.51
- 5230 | 11.49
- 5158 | 10.21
